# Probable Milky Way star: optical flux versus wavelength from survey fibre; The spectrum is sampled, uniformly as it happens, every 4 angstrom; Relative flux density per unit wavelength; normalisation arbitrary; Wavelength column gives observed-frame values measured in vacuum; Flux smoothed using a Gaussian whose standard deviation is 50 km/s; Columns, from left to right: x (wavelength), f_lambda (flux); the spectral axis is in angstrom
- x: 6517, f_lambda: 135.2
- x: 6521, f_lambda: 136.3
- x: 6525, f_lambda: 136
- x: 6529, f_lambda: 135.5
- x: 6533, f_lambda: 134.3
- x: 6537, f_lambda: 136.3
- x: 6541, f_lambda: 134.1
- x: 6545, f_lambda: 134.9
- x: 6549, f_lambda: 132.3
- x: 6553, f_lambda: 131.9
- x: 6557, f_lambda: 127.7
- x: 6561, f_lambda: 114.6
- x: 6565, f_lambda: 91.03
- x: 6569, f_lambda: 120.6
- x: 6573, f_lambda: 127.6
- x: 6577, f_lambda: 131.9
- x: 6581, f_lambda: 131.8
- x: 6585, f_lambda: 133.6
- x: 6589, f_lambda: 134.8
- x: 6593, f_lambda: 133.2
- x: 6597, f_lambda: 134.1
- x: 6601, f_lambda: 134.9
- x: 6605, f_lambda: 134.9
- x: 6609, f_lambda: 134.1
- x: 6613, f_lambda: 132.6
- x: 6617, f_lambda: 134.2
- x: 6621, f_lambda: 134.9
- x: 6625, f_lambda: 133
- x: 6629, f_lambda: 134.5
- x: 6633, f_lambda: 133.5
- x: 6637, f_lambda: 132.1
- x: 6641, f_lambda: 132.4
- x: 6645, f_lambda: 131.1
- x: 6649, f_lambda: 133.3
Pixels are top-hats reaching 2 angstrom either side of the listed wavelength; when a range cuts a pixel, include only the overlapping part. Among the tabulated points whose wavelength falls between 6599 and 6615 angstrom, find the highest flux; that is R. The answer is 134.9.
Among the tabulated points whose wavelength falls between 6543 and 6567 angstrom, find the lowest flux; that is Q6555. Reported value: 91.03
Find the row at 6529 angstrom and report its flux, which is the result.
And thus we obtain 135.5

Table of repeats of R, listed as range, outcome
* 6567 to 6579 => 131.9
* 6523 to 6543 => 136.3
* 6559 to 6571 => 120.6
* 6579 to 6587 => 133.6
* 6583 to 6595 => 134.8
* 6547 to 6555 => 132.3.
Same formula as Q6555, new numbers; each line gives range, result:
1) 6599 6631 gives 132.6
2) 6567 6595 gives 120.6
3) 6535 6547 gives 134.1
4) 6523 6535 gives 134.3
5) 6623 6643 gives 132.1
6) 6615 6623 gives 134.2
